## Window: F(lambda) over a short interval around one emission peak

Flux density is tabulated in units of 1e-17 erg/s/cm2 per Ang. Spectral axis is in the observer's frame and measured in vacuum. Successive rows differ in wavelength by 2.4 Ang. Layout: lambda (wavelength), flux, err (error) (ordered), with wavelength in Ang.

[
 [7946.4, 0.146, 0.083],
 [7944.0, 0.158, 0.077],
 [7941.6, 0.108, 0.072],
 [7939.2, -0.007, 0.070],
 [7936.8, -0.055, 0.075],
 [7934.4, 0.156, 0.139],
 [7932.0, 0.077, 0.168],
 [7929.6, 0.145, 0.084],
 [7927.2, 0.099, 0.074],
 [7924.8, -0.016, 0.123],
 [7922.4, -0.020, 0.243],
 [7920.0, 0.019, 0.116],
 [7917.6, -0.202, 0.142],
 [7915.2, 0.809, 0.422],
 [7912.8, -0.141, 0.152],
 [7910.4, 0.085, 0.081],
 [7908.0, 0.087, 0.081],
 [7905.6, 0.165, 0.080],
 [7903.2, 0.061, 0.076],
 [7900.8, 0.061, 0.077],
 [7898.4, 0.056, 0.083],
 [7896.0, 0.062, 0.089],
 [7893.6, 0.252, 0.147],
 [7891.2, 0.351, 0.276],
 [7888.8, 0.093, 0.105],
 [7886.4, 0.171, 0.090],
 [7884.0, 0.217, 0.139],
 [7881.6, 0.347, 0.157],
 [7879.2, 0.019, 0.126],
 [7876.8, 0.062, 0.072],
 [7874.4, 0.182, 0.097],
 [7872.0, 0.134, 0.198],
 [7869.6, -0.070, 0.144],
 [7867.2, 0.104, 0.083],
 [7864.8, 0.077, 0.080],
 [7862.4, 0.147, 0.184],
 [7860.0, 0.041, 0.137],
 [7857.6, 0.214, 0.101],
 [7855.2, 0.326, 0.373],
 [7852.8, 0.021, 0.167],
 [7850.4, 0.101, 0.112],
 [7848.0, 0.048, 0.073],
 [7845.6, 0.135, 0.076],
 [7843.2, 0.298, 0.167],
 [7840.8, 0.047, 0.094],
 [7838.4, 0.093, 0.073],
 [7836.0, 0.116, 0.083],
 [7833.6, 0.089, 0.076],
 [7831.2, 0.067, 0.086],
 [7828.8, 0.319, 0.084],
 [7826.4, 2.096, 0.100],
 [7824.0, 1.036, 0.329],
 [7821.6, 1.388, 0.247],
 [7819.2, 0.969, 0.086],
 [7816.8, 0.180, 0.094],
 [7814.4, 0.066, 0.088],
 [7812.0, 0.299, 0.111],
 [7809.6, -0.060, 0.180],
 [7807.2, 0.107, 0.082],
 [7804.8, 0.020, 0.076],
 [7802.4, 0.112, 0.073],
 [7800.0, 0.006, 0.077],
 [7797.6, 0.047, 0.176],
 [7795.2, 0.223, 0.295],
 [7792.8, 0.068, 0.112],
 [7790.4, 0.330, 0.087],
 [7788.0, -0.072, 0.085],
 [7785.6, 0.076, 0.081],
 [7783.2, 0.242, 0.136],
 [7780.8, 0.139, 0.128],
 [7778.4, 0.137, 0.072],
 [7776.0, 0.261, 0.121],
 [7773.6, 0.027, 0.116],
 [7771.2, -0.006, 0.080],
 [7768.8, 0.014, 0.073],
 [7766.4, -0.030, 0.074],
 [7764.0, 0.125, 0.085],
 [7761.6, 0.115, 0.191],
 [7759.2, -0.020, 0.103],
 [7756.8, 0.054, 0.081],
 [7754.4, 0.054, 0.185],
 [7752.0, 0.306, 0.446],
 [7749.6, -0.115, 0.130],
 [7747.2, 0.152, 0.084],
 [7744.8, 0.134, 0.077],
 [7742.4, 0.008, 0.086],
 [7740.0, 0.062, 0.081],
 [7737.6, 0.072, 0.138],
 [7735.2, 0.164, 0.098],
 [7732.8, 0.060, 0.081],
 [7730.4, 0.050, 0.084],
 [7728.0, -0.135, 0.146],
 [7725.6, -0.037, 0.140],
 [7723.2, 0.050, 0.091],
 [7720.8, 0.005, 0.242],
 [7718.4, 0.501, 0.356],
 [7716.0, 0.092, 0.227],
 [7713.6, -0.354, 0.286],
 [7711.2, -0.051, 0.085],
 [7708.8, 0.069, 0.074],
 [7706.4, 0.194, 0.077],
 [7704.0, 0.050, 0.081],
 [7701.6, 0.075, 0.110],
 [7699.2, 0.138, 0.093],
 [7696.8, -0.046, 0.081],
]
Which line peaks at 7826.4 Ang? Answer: [O II] 3727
